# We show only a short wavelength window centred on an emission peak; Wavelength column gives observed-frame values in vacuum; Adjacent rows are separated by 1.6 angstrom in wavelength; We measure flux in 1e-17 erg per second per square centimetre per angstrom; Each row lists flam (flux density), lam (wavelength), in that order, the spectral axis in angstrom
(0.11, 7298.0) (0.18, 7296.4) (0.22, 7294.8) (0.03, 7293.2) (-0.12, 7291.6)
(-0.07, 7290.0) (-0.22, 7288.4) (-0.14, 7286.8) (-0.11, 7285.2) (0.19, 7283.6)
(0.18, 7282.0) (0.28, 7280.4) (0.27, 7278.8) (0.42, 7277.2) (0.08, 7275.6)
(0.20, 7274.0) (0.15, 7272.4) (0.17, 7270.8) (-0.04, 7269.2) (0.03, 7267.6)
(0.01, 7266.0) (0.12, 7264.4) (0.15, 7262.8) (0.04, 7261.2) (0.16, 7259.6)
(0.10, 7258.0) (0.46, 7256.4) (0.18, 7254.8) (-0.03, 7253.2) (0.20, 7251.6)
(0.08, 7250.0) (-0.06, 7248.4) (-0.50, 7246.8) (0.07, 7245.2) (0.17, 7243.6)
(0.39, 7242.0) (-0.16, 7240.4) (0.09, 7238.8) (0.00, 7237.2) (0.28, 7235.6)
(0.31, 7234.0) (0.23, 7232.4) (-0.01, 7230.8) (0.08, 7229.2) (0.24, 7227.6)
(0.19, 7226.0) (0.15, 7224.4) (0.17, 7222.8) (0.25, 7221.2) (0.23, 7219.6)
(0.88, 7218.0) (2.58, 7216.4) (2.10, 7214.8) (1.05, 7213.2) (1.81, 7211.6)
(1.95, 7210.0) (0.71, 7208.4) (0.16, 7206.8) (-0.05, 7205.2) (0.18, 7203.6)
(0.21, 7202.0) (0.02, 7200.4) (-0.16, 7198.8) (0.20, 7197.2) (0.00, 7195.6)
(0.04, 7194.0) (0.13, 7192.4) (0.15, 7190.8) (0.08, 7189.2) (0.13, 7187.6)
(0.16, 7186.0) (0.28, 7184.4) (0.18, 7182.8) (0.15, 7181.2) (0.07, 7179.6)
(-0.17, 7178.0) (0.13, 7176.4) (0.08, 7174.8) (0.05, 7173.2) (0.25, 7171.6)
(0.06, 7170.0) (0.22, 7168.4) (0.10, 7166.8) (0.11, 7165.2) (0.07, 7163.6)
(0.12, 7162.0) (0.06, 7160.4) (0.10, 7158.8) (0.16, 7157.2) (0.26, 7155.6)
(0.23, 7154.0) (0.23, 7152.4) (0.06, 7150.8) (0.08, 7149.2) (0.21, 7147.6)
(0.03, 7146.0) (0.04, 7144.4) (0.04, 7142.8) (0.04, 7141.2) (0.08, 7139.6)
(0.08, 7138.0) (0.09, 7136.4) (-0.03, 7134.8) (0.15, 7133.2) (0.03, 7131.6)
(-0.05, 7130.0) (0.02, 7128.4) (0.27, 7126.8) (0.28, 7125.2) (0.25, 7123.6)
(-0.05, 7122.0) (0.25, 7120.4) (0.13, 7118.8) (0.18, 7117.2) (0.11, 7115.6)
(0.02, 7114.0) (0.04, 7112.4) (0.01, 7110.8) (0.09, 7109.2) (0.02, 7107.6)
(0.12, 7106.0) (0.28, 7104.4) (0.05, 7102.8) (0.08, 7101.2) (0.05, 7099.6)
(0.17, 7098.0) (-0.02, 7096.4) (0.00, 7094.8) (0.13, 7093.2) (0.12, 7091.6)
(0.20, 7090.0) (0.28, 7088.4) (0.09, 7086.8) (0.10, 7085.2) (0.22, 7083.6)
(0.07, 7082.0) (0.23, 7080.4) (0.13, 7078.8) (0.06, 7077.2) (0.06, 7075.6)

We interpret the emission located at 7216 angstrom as [O II] 3727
